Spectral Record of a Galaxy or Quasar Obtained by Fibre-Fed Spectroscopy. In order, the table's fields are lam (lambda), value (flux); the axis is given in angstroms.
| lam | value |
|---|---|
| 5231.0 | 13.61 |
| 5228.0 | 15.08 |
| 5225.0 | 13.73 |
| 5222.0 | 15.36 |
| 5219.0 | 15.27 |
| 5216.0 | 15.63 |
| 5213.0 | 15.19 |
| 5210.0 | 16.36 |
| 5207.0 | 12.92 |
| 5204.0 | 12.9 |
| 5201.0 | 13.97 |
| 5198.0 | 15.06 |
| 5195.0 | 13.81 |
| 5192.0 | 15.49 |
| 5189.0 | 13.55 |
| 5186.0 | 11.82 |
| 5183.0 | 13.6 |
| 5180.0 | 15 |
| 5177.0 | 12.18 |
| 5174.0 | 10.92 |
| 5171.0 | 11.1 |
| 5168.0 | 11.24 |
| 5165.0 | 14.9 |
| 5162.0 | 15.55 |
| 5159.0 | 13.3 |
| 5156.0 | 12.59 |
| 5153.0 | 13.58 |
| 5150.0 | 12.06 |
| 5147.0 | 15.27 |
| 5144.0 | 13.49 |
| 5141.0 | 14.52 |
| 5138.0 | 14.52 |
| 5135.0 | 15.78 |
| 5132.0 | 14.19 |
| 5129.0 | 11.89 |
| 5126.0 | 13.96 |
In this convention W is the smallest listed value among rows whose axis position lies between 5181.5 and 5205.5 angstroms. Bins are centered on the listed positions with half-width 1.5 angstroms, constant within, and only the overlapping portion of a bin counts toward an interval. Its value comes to 11.82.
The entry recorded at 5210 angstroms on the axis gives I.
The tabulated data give 16.36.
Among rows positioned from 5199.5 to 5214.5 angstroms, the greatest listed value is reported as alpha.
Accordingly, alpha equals 16.36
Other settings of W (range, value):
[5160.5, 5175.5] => 10.92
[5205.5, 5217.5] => 12.92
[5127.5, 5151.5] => 11.89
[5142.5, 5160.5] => 12.06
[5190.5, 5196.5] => 13.81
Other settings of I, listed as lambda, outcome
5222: 15.36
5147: 15.27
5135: 15.78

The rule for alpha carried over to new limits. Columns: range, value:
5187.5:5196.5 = 15.49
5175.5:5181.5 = 15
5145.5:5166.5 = 15.55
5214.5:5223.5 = 15.63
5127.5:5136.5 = 15.78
